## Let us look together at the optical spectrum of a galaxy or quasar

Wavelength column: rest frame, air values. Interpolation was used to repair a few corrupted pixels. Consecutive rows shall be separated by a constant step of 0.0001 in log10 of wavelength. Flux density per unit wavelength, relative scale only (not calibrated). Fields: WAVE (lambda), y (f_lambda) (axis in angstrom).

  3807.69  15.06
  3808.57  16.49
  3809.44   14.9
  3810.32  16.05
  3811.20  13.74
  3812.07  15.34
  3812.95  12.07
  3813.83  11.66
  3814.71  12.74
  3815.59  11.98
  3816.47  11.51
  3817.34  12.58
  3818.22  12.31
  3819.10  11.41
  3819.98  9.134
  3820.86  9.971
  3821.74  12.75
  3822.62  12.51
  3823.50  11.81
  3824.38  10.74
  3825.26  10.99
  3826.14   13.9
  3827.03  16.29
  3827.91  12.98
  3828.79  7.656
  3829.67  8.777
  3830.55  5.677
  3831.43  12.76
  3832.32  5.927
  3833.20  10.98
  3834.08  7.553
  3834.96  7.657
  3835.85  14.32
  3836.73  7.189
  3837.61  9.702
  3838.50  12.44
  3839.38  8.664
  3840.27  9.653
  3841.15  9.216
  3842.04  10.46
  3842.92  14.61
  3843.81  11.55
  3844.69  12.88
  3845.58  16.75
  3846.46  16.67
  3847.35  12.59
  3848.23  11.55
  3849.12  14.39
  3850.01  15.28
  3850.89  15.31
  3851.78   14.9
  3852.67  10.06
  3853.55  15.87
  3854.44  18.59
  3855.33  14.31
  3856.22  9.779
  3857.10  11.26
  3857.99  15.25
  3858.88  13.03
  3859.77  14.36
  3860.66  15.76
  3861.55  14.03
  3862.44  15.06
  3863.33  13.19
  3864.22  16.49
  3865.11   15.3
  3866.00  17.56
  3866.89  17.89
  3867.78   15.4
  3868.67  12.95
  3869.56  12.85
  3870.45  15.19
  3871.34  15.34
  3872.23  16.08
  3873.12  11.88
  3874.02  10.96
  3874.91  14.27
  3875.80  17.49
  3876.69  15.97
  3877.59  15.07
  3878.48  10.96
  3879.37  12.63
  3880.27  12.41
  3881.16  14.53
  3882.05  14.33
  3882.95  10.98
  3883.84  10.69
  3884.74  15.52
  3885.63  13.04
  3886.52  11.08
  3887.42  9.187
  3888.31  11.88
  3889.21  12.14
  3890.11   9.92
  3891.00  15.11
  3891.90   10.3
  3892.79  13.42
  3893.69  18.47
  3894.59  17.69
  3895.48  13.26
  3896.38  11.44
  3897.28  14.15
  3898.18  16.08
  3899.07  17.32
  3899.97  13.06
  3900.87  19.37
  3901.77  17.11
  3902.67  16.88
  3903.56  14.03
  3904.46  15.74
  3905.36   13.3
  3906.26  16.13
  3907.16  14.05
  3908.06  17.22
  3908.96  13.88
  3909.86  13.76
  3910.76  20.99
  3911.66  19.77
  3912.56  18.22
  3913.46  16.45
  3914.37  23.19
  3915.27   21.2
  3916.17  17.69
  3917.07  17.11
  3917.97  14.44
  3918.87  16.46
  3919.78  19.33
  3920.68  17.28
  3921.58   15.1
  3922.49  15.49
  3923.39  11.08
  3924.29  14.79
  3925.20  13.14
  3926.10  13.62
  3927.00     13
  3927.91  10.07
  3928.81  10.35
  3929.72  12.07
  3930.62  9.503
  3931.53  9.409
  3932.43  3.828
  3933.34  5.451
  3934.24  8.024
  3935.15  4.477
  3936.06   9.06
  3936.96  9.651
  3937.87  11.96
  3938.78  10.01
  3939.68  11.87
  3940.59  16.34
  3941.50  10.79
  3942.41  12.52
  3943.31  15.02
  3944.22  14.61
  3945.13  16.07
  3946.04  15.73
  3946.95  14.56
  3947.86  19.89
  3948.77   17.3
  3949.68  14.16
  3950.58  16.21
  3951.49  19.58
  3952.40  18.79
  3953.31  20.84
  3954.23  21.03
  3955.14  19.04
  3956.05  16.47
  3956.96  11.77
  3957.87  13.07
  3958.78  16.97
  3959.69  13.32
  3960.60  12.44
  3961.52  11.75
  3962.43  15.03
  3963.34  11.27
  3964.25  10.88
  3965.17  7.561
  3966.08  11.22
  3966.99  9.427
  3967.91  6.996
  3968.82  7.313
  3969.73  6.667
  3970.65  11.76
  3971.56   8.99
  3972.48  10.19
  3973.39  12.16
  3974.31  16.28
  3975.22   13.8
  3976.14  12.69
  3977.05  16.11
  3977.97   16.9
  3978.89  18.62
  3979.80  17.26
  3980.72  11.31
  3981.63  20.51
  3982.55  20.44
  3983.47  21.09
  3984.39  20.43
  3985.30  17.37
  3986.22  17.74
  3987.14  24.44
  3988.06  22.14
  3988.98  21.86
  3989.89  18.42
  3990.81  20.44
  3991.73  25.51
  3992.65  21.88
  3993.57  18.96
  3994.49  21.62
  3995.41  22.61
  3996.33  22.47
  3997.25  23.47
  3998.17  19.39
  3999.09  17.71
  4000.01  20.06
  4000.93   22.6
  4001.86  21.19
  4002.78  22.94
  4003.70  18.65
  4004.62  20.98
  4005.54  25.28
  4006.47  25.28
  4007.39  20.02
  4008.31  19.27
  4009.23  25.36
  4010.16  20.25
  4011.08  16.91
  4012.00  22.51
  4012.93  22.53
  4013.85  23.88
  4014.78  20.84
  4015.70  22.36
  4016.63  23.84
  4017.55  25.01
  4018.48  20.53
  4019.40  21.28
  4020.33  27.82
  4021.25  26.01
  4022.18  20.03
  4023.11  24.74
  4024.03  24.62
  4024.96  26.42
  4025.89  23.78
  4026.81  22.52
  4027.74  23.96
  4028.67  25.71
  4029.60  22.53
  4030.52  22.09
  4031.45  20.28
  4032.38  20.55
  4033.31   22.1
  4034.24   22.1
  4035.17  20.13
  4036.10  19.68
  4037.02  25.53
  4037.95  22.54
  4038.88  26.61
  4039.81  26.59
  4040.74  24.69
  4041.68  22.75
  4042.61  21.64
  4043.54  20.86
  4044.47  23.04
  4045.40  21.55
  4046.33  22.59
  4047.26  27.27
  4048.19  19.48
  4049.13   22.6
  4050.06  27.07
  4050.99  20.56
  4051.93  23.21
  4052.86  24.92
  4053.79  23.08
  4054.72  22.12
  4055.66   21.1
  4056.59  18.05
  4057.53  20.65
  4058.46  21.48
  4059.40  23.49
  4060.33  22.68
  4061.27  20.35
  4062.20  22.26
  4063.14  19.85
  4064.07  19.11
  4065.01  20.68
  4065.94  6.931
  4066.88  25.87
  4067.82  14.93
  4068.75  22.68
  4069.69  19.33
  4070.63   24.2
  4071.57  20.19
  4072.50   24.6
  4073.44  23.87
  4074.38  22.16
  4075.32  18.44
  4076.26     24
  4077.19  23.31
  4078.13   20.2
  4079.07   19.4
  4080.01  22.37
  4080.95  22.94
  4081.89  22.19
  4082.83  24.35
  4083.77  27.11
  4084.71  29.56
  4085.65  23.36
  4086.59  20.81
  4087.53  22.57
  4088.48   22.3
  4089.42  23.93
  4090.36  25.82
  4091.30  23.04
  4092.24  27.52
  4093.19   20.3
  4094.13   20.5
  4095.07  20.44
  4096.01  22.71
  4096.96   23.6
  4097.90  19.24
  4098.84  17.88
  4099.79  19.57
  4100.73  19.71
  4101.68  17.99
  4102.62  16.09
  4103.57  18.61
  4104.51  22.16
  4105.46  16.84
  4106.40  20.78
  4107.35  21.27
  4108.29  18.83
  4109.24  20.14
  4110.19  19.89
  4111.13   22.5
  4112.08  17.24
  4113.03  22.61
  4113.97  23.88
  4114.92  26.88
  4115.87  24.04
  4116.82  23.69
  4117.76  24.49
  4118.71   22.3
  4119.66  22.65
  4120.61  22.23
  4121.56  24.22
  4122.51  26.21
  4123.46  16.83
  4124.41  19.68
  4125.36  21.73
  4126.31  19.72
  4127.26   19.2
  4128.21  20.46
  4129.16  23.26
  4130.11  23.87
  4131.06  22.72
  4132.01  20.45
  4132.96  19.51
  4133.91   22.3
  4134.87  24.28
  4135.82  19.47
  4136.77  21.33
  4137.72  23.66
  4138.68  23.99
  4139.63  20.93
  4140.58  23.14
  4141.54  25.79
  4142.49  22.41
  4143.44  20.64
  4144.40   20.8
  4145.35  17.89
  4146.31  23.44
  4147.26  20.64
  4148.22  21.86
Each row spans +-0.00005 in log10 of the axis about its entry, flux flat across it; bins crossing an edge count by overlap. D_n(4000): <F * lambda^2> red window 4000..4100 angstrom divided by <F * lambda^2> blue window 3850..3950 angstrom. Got 1.7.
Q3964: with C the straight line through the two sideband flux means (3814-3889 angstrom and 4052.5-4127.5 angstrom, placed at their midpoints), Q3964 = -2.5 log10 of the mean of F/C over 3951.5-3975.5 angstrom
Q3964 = 0.279 mag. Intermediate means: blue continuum 12.7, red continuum 21.6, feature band 13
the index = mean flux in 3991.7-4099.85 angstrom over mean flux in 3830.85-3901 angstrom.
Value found 1.7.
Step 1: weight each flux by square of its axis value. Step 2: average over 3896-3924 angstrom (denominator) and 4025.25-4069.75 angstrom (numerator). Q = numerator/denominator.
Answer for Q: 1.44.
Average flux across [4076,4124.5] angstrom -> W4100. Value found 21.9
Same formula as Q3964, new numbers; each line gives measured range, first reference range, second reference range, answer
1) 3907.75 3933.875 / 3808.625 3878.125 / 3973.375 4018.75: 0.14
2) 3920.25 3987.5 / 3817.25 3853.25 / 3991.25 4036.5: 0.34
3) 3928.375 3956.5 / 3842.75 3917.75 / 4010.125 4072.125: 0.30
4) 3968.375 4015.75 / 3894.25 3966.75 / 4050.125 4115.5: -0.10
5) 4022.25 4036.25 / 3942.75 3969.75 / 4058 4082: -0.22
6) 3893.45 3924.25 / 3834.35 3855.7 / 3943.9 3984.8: -0.19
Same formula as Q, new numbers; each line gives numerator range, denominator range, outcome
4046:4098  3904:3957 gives 1.63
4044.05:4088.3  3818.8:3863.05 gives 2.03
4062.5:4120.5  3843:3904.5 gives 1.70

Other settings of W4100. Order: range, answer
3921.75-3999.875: 14.8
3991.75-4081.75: 22.1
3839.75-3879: 14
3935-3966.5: 14.1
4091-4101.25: 21.3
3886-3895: 12.9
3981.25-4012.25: 21.2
